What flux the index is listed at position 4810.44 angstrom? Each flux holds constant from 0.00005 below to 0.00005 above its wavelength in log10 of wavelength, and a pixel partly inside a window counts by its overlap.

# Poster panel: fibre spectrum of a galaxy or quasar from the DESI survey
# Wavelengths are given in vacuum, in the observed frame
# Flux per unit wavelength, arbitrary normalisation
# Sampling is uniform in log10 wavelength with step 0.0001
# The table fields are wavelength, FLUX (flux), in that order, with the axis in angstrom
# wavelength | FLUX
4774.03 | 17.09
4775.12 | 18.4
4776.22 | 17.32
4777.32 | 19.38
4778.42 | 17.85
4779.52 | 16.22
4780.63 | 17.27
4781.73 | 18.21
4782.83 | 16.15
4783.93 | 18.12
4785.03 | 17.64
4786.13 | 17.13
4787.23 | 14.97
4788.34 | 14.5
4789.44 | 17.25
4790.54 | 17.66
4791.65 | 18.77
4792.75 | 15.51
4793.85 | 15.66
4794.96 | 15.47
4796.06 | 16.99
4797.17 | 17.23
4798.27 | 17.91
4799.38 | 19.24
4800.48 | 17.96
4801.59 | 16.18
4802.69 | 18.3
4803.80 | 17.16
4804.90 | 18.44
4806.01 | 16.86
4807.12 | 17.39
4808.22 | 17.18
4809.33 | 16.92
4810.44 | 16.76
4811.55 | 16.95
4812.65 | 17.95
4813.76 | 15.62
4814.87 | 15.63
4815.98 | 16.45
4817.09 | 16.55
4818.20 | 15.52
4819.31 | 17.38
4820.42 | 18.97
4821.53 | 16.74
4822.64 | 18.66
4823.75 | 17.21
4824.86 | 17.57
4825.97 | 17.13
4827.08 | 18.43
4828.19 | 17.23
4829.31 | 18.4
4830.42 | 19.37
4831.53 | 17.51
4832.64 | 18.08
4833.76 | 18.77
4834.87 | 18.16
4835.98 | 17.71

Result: 16.76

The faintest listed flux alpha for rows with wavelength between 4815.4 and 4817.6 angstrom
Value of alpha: 16.45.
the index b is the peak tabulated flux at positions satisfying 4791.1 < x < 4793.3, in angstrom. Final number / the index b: 18.77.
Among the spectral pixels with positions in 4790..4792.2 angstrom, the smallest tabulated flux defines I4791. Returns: 17.66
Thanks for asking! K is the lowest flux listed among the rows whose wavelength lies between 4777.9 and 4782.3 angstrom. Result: 16.22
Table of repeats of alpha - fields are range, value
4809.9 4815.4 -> 15.62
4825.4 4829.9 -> 17.13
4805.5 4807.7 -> 16.86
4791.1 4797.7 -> 15.47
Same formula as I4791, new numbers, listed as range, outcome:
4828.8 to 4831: 18.4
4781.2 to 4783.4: 16.15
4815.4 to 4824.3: 15.52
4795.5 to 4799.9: 16.99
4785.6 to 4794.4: 14.5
